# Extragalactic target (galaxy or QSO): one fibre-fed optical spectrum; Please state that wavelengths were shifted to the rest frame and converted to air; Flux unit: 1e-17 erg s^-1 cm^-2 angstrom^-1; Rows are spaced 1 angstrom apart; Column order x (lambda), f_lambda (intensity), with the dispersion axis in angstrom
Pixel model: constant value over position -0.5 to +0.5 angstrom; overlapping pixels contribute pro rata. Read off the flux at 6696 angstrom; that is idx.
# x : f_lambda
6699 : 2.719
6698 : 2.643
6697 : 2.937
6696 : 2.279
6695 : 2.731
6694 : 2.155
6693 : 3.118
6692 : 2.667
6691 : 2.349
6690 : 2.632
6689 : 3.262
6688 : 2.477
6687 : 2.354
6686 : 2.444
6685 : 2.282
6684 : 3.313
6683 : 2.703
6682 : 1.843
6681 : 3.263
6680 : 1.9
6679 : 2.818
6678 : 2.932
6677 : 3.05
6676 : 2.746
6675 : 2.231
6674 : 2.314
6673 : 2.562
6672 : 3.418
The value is 2.279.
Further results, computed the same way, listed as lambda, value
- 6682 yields 1.843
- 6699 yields 2.719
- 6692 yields 2.667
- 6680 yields 1.9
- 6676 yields 2.746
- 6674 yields 2.314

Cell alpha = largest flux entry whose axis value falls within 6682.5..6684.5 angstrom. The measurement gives 3.313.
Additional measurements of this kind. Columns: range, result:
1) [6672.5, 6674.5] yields 2.562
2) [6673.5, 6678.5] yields 3.05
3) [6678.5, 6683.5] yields 3.263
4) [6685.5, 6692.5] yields 3.262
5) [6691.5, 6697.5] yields 3.118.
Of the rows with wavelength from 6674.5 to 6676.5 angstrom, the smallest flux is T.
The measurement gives 2.231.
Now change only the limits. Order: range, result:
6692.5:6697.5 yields 2.155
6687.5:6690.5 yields 2.477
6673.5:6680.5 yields 1.9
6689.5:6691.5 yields 2.349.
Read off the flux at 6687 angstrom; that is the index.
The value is 2.354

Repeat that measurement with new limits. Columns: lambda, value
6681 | 3.263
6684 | 3.313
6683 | 2.703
